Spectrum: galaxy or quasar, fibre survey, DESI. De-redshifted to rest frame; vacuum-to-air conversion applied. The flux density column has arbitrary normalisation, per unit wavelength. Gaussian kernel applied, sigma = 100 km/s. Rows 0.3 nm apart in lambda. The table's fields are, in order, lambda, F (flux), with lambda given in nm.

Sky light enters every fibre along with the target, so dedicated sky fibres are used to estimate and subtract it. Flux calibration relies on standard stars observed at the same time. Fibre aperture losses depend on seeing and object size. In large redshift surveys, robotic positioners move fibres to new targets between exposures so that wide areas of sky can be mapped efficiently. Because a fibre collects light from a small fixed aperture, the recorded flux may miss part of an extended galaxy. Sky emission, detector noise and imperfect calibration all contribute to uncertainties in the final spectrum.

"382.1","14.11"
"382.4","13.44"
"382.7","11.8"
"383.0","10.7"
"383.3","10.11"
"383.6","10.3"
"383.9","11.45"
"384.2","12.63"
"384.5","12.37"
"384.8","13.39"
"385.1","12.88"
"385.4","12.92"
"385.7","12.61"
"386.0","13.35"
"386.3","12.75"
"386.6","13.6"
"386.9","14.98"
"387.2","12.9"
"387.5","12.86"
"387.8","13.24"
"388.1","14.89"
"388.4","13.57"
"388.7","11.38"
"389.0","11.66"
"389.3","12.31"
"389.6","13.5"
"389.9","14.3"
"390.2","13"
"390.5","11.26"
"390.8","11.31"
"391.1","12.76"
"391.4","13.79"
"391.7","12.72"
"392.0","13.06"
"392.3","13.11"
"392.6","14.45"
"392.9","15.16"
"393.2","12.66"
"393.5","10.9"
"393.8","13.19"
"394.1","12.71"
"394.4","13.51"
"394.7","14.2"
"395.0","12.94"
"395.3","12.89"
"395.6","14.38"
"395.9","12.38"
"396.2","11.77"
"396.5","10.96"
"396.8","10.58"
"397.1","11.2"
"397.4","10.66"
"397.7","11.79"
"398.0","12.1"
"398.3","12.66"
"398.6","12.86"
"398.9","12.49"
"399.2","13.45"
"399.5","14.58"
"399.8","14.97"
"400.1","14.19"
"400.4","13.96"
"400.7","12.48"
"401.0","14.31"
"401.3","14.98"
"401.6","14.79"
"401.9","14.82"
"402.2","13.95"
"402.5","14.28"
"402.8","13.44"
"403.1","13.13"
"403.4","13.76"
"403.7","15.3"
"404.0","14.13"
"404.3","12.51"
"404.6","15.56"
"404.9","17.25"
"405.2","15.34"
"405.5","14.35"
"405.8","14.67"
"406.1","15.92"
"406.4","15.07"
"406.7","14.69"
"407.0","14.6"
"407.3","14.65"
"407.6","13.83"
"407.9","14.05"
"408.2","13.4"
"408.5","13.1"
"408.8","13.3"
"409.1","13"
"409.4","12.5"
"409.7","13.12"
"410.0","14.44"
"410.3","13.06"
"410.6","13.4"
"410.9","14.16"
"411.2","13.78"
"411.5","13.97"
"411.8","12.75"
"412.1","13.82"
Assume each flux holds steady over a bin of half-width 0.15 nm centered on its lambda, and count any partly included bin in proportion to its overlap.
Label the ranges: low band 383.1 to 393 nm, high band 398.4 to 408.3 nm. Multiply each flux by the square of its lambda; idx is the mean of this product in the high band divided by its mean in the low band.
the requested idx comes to 1.2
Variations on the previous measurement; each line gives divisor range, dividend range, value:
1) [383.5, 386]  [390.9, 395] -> 1.11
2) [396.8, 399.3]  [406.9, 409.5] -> 1.19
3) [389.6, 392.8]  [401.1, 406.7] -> 1.20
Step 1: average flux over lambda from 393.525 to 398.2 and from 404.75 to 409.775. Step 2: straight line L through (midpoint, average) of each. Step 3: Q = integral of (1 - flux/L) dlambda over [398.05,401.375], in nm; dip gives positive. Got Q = -0.167 nm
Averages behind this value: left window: 12.3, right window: 14.3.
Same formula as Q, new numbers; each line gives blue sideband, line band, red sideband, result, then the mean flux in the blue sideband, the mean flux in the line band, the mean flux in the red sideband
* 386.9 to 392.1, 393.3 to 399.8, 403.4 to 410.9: 0.429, 12.9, 12.5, 14.2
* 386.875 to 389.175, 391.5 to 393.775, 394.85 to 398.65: -0.113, 13.1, 13.2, 12.1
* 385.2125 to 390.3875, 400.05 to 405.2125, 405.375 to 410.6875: -0.217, 13.2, 14.3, 14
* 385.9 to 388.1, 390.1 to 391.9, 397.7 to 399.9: 0.121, 13.5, 12.5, 13.2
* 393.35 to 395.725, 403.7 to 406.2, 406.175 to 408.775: -0.179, 13.1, 15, 14.2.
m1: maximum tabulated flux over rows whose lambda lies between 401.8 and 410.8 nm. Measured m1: 17.25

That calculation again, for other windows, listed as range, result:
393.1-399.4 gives 14.38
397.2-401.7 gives 14.98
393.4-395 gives 14.2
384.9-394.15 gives 15.16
